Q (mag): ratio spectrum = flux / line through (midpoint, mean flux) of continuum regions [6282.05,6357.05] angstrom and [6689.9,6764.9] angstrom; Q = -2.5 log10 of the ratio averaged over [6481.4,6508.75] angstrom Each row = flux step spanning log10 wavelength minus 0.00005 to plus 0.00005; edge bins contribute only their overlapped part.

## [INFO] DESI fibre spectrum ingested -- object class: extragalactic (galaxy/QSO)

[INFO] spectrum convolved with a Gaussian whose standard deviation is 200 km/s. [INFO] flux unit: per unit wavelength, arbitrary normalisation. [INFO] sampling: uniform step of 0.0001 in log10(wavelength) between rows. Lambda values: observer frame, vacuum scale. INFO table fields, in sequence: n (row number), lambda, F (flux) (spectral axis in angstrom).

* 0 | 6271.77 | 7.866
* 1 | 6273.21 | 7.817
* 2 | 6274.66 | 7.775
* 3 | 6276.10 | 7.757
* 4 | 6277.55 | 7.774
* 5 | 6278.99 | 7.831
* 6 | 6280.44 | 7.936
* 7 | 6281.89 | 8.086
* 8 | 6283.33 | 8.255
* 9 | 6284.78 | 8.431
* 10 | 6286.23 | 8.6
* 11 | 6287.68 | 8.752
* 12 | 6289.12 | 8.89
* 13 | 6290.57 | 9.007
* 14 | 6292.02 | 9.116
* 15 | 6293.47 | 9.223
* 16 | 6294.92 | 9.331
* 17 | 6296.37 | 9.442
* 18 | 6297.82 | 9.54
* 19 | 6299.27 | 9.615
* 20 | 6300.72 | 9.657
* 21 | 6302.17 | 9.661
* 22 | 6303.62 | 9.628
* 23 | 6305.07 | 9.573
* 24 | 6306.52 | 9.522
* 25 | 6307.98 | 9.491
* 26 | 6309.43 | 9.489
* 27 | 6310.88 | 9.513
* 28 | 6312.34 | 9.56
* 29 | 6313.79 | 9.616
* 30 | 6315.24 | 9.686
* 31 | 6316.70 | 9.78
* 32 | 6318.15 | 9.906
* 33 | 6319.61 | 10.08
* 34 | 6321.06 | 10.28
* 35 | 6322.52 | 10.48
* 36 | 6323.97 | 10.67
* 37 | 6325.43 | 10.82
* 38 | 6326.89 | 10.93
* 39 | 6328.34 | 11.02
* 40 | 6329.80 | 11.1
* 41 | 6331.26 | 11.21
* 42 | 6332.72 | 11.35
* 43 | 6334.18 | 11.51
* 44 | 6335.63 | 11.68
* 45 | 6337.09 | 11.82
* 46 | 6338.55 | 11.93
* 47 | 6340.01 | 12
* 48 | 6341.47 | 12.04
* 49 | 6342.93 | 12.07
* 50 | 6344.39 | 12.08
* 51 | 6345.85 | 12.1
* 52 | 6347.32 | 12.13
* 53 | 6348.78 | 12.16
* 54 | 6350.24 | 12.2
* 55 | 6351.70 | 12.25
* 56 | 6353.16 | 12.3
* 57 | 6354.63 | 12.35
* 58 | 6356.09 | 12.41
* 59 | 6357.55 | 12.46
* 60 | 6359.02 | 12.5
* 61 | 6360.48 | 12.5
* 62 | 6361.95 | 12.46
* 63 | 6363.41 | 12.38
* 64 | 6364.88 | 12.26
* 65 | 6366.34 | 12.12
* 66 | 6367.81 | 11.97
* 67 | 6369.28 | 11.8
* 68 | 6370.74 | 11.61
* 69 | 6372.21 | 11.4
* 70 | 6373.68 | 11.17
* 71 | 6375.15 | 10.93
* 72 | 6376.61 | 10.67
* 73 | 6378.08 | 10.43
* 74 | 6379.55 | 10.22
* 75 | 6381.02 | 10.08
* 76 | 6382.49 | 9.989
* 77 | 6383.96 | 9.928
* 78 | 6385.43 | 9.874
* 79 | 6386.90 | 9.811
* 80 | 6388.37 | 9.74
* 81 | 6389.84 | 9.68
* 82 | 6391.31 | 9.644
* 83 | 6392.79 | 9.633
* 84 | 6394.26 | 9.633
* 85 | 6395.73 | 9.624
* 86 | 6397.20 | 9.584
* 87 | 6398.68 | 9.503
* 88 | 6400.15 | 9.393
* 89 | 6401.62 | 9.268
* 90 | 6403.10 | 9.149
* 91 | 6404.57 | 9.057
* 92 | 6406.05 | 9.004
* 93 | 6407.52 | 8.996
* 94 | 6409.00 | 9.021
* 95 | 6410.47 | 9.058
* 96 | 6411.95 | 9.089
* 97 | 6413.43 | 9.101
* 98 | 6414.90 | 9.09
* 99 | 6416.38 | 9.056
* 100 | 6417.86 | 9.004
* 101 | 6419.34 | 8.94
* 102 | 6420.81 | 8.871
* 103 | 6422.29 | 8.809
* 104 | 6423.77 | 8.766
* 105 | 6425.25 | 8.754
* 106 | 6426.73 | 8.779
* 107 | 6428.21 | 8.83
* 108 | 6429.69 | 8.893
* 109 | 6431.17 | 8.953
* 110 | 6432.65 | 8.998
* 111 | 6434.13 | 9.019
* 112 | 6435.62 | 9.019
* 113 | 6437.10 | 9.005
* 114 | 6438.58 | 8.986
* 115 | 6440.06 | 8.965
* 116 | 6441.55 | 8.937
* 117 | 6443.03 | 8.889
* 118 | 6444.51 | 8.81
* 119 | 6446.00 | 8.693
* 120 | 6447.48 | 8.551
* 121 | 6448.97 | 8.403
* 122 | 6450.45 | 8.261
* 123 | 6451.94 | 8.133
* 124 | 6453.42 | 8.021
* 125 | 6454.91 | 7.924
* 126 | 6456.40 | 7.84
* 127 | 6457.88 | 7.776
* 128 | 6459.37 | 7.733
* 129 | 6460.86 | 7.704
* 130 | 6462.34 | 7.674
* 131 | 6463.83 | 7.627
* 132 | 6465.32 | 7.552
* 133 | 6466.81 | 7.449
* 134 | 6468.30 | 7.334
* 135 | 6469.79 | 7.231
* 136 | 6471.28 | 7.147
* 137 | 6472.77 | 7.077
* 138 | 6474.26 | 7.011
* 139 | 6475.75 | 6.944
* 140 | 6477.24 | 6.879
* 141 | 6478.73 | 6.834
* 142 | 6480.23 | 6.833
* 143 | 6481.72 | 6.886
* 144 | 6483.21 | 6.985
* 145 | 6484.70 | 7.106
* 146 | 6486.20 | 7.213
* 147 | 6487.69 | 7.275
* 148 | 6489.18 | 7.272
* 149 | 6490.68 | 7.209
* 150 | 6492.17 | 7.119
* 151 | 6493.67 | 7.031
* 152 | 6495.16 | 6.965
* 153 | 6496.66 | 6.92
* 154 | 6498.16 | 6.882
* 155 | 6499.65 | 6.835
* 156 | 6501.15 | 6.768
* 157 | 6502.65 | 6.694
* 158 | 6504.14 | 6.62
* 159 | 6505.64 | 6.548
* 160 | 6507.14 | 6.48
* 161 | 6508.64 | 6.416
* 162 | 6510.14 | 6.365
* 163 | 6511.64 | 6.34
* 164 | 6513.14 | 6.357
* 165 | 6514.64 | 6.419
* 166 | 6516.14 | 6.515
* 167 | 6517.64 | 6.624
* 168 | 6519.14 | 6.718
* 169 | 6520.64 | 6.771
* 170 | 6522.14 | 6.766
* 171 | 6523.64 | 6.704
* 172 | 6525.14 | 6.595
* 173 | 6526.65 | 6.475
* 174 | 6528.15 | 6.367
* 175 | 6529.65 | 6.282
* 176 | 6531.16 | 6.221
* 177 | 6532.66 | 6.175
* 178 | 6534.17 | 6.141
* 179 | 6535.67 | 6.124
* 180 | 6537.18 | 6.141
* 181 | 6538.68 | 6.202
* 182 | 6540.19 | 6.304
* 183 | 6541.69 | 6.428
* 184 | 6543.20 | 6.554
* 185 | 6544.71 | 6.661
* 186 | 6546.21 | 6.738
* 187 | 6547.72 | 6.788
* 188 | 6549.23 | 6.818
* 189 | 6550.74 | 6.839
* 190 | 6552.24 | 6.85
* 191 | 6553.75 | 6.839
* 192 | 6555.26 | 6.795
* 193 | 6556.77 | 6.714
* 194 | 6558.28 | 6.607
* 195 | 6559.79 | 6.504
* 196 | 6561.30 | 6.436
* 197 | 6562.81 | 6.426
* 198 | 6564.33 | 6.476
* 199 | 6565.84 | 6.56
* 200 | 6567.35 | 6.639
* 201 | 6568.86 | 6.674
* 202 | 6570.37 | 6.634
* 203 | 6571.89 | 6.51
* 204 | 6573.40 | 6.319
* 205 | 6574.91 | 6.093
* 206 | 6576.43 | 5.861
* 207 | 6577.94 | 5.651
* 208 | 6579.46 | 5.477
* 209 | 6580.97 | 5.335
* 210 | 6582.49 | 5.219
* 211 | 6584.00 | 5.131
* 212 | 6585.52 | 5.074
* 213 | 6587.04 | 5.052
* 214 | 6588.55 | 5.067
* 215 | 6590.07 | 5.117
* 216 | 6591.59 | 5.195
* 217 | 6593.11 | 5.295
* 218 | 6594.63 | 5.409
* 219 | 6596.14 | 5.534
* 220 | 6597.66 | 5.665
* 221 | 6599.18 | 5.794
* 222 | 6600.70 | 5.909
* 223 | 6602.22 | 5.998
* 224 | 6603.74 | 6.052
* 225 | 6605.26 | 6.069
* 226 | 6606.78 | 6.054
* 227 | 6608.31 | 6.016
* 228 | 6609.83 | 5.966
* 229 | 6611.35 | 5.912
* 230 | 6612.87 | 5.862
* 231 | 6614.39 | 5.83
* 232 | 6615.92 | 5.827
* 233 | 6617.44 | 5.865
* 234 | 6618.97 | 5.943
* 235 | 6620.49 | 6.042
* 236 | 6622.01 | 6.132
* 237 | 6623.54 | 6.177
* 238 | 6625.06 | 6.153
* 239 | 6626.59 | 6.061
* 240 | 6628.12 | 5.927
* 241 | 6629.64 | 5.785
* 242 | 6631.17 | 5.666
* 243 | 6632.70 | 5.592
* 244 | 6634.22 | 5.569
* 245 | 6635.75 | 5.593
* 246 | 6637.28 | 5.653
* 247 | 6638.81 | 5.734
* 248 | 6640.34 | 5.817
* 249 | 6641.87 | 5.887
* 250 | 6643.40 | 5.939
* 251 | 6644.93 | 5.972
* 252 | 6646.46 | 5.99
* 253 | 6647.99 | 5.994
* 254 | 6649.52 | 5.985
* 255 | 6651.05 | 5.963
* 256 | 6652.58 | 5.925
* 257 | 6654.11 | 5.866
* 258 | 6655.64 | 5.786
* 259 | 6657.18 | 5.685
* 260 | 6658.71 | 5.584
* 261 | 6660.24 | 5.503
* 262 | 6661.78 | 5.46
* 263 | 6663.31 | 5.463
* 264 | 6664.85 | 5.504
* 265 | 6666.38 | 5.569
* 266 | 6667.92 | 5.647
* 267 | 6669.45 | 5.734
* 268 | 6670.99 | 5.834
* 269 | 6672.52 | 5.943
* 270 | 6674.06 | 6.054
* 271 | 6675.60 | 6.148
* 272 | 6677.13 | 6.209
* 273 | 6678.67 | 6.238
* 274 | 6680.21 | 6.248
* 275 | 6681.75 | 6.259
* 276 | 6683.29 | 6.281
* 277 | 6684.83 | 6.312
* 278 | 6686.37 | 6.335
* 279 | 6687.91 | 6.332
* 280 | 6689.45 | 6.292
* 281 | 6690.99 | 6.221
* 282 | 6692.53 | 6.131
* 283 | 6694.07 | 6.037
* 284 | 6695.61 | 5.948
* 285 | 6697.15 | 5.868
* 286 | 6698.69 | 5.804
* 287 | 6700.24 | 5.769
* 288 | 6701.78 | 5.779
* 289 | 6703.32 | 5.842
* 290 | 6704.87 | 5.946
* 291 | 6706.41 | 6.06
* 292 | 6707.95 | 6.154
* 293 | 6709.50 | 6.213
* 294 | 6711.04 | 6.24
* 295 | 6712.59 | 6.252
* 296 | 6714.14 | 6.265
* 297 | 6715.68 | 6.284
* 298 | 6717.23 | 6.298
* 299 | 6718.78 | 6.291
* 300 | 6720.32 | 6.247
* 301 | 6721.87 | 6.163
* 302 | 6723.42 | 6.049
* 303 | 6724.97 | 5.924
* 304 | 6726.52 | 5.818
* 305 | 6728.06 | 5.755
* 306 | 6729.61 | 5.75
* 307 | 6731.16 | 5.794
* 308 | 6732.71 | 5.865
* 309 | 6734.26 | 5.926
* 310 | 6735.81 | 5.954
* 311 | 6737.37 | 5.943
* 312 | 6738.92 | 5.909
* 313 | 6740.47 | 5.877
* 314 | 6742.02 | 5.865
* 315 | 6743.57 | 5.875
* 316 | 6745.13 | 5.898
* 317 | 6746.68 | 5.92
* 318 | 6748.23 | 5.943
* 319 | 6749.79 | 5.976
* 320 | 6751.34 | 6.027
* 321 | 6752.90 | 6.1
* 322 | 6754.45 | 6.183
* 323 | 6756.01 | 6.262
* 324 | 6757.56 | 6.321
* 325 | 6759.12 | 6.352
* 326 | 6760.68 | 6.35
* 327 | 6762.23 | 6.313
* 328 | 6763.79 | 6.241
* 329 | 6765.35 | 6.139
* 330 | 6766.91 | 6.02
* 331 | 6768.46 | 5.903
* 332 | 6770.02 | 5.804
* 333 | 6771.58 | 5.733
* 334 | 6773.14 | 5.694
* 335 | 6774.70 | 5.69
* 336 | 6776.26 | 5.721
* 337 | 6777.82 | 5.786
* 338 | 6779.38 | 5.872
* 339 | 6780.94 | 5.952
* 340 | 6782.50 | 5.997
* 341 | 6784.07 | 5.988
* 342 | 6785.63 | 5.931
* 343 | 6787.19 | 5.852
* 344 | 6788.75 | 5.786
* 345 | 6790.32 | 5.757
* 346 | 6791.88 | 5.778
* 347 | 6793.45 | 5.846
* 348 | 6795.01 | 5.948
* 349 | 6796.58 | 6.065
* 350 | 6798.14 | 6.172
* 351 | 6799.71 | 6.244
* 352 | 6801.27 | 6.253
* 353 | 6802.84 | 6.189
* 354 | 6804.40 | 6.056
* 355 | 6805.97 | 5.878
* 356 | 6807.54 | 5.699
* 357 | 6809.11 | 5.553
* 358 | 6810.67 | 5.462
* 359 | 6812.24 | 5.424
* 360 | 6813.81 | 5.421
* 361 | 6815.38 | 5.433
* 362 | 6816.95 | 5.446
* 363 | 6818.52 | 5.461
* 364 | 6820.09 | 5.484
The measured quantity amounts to 0.23 mag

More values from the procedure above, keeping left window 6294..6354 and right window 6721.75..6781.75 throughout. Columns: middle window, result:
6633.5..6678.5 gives 0.21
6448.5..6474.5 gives 0.20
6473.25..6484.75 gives 0.28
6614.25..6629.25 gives 0.23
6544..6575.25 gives 0.22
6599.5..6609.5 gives 0.26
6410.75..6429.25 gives 0.08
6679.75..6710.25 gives 0.09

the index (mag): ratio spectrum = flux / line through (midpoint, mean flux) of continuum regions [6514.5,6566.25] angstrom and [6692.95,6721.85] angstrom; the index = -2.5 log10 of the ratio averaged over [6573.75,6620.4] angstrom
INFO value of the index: 0.13 mag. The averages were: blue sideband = 6.53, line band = 5.65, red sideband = 6.08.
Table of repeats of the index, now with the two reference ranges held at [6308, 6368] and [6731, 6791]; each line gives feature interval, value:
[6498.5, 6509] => 0.36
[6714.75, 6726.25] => 0.05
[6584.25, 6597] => 0.48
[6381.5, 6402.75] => 0.11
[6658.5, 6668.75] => 0.29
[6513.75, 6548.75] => 0.35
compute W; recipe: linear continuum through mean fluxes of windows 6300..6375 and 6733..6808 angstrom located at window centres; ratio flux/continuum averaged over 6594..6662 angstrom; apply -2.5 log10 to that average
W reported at 0.30 mag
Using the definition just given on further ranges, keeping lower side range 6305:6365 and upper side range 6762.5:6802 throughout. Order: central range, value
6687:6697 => 0.14 mag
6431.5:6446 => 0.12 mag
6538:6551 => 0.31 mag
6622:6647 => 0.30 mag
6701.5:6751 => 0.10 mag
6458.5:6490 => 0.31 mag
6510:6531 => 0.35 mag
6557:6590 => 0.37 mag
